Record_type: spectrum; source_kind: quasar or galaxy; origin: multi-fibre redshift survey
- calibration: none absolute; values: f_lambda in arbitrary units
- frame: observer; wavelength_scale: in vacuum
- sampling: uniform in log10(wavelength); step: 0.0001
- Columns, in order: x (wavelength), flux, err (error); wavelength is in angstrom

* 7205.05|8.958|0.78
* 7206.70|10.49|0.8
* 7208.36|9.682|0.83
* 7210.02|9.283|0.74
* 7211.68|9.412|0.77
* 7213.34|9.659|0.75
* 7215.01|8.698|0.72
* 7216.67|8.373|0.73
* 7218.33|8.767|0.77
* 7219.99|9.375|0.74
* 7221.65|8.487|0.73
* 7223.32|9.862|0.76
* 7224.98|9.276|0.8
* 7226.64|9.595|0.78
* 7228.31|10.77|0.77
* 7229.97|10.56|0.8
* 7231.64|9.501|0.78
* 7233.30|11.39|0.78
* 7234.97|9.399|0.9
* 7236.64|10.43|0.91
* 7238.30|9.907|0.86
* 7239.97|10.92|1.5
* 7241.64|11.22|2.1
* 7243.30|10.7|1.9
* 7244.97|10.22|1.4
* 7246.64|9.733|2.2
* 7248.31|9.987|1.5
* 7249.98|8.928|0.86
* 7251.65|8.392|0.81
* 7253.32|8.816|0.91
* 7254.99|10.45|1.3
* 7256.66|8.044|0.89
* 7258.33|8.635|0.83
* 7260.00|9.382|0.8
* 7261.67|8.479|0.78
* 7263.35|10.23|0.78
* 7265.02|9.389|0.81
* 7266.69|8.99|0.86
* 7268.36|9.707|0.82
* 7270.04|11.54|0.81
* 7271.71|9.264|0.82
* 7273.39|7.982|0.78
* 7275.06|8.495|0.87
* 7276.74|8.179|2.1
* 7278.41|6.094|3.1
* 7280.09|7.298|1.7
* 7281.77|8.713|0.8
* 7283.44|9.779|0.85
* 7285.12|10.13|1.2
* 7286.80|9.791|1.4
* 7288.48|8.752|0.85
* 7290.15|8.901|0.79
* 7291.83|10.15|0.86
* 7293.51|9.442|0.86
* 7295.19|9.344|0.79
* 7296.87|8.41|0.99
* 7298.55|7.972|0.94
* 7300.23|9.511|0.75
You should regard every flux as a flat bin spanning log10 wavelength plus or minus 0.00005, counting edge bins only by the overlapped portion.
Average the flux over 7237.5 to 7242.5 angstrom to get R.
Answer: 10.7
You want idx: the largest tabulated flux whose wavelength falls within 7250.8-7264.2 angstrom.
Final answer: 10.45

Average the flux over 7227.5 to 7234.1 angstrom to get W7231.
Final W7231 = 10.6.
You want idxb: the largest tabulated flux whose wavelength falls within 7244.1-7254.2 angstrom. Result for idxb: 10.22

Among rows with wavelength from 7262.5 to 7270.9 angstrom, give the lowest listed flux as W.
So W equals 8.99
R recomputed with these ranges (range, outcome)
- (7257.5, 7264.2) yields 9.18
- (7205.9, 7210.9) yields 9.81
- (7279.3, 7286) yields 8.99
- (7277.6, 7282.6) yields 7.36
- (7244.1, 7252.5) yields 9.45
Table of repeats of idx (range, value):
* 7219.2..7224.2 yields 9.862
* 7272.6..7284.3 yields 9.779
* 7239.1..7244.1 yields 11.22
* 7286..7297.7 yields 10.15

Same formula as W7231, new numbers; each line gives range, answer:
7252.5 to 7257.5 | 9.11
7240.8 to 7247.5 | 10.5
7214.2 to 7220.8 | 8.81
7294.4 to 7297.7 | 8.87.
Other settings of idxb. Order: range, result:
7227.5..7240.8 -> 11.39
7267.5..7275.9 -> 11.54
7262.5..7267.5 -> 10.23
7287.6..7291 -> 8.901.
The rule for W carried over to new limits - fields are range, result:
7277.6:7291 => 6.094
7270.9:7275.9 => 7.982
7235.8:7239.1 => 9.907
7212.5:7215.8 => 8.698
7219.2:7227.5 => 8.487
